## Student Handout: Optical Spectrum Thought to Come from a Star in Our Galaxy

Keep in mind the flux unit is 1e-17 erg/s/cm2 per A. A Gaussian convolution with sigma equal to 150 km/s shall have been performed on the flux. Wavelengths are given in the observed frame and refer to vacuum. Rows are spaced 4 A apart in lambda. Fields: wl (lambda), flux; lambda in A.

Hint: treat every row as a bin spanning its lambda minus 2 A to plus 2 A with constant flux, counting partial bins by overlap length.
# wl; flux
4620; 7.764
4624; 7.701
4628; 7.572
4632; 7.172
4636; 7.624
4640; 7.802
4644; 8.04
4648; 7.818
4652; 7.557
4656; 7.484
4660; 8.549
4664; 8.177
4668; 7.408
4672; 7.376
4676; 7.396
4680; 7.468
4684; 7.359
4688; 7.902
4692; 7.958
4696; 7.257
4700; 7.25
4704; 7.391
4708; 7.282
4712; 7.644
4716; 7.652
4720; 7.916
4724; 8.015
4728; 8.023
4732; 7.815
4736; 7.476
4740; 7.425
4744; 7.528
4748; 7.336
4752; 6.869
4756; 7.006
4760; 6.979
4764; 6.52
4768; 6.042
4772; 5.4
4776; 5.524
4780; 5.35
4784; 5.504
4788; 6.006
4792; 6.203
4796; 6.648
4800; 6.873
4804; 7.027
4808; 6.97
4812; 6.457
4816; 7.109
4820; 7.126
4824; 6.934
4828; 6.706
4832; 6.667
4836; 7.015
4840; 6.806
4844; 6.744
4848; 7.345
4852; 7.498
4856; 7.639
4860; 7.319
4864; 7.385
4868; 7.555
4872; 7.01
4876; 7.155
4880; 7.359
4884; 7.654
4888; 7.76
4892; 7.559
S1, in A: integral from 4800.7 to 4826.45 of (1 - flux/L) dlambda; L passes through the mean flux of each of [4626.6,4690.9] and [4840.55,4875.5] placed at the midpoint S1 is 1.5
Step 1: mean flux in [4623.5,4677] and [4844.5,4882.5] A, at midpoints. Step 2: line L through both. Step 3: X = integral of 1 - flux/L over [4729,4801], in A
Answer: 8.7 A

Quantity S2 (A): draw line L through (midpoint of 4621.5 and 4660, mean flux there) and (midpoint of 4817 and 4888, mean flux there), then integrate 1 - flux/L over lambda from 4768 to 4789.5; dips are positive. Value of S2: 5.2 A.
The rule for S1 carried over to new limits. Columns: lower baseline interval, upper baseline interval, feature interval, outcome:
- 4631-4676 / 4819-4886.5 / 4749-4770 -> 2.0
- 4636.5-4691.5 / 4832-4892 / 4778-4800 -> 4.2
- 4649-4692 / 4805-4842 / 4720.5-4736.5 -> -1.1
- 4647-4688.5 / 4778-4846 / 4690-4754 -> -2.5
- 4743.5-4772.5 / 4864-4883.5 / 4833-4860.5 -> 0.0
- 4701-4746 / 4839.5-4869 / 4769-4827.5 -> 8.4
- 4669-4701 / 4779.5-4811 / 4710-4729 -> -1.8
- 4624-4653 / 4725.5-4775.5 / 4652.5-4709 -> -1.4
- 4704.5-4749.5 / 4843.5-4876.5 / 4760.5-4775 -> 2.9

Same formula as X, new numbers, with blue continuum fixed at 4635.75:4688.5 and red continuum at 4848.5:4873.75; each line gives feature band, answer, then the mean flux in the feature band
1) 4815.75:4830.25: 1.0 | 6.95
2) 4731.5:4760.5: 1.1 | 7.29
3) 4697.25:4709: 0.5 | 7.31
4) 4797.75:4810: 0.9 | 6.95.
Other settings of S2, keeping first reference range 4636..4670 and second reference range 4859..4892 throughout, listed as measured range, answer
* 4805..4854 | 3.6 A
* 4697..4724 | 0.6 A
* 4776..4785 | 2.6 A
